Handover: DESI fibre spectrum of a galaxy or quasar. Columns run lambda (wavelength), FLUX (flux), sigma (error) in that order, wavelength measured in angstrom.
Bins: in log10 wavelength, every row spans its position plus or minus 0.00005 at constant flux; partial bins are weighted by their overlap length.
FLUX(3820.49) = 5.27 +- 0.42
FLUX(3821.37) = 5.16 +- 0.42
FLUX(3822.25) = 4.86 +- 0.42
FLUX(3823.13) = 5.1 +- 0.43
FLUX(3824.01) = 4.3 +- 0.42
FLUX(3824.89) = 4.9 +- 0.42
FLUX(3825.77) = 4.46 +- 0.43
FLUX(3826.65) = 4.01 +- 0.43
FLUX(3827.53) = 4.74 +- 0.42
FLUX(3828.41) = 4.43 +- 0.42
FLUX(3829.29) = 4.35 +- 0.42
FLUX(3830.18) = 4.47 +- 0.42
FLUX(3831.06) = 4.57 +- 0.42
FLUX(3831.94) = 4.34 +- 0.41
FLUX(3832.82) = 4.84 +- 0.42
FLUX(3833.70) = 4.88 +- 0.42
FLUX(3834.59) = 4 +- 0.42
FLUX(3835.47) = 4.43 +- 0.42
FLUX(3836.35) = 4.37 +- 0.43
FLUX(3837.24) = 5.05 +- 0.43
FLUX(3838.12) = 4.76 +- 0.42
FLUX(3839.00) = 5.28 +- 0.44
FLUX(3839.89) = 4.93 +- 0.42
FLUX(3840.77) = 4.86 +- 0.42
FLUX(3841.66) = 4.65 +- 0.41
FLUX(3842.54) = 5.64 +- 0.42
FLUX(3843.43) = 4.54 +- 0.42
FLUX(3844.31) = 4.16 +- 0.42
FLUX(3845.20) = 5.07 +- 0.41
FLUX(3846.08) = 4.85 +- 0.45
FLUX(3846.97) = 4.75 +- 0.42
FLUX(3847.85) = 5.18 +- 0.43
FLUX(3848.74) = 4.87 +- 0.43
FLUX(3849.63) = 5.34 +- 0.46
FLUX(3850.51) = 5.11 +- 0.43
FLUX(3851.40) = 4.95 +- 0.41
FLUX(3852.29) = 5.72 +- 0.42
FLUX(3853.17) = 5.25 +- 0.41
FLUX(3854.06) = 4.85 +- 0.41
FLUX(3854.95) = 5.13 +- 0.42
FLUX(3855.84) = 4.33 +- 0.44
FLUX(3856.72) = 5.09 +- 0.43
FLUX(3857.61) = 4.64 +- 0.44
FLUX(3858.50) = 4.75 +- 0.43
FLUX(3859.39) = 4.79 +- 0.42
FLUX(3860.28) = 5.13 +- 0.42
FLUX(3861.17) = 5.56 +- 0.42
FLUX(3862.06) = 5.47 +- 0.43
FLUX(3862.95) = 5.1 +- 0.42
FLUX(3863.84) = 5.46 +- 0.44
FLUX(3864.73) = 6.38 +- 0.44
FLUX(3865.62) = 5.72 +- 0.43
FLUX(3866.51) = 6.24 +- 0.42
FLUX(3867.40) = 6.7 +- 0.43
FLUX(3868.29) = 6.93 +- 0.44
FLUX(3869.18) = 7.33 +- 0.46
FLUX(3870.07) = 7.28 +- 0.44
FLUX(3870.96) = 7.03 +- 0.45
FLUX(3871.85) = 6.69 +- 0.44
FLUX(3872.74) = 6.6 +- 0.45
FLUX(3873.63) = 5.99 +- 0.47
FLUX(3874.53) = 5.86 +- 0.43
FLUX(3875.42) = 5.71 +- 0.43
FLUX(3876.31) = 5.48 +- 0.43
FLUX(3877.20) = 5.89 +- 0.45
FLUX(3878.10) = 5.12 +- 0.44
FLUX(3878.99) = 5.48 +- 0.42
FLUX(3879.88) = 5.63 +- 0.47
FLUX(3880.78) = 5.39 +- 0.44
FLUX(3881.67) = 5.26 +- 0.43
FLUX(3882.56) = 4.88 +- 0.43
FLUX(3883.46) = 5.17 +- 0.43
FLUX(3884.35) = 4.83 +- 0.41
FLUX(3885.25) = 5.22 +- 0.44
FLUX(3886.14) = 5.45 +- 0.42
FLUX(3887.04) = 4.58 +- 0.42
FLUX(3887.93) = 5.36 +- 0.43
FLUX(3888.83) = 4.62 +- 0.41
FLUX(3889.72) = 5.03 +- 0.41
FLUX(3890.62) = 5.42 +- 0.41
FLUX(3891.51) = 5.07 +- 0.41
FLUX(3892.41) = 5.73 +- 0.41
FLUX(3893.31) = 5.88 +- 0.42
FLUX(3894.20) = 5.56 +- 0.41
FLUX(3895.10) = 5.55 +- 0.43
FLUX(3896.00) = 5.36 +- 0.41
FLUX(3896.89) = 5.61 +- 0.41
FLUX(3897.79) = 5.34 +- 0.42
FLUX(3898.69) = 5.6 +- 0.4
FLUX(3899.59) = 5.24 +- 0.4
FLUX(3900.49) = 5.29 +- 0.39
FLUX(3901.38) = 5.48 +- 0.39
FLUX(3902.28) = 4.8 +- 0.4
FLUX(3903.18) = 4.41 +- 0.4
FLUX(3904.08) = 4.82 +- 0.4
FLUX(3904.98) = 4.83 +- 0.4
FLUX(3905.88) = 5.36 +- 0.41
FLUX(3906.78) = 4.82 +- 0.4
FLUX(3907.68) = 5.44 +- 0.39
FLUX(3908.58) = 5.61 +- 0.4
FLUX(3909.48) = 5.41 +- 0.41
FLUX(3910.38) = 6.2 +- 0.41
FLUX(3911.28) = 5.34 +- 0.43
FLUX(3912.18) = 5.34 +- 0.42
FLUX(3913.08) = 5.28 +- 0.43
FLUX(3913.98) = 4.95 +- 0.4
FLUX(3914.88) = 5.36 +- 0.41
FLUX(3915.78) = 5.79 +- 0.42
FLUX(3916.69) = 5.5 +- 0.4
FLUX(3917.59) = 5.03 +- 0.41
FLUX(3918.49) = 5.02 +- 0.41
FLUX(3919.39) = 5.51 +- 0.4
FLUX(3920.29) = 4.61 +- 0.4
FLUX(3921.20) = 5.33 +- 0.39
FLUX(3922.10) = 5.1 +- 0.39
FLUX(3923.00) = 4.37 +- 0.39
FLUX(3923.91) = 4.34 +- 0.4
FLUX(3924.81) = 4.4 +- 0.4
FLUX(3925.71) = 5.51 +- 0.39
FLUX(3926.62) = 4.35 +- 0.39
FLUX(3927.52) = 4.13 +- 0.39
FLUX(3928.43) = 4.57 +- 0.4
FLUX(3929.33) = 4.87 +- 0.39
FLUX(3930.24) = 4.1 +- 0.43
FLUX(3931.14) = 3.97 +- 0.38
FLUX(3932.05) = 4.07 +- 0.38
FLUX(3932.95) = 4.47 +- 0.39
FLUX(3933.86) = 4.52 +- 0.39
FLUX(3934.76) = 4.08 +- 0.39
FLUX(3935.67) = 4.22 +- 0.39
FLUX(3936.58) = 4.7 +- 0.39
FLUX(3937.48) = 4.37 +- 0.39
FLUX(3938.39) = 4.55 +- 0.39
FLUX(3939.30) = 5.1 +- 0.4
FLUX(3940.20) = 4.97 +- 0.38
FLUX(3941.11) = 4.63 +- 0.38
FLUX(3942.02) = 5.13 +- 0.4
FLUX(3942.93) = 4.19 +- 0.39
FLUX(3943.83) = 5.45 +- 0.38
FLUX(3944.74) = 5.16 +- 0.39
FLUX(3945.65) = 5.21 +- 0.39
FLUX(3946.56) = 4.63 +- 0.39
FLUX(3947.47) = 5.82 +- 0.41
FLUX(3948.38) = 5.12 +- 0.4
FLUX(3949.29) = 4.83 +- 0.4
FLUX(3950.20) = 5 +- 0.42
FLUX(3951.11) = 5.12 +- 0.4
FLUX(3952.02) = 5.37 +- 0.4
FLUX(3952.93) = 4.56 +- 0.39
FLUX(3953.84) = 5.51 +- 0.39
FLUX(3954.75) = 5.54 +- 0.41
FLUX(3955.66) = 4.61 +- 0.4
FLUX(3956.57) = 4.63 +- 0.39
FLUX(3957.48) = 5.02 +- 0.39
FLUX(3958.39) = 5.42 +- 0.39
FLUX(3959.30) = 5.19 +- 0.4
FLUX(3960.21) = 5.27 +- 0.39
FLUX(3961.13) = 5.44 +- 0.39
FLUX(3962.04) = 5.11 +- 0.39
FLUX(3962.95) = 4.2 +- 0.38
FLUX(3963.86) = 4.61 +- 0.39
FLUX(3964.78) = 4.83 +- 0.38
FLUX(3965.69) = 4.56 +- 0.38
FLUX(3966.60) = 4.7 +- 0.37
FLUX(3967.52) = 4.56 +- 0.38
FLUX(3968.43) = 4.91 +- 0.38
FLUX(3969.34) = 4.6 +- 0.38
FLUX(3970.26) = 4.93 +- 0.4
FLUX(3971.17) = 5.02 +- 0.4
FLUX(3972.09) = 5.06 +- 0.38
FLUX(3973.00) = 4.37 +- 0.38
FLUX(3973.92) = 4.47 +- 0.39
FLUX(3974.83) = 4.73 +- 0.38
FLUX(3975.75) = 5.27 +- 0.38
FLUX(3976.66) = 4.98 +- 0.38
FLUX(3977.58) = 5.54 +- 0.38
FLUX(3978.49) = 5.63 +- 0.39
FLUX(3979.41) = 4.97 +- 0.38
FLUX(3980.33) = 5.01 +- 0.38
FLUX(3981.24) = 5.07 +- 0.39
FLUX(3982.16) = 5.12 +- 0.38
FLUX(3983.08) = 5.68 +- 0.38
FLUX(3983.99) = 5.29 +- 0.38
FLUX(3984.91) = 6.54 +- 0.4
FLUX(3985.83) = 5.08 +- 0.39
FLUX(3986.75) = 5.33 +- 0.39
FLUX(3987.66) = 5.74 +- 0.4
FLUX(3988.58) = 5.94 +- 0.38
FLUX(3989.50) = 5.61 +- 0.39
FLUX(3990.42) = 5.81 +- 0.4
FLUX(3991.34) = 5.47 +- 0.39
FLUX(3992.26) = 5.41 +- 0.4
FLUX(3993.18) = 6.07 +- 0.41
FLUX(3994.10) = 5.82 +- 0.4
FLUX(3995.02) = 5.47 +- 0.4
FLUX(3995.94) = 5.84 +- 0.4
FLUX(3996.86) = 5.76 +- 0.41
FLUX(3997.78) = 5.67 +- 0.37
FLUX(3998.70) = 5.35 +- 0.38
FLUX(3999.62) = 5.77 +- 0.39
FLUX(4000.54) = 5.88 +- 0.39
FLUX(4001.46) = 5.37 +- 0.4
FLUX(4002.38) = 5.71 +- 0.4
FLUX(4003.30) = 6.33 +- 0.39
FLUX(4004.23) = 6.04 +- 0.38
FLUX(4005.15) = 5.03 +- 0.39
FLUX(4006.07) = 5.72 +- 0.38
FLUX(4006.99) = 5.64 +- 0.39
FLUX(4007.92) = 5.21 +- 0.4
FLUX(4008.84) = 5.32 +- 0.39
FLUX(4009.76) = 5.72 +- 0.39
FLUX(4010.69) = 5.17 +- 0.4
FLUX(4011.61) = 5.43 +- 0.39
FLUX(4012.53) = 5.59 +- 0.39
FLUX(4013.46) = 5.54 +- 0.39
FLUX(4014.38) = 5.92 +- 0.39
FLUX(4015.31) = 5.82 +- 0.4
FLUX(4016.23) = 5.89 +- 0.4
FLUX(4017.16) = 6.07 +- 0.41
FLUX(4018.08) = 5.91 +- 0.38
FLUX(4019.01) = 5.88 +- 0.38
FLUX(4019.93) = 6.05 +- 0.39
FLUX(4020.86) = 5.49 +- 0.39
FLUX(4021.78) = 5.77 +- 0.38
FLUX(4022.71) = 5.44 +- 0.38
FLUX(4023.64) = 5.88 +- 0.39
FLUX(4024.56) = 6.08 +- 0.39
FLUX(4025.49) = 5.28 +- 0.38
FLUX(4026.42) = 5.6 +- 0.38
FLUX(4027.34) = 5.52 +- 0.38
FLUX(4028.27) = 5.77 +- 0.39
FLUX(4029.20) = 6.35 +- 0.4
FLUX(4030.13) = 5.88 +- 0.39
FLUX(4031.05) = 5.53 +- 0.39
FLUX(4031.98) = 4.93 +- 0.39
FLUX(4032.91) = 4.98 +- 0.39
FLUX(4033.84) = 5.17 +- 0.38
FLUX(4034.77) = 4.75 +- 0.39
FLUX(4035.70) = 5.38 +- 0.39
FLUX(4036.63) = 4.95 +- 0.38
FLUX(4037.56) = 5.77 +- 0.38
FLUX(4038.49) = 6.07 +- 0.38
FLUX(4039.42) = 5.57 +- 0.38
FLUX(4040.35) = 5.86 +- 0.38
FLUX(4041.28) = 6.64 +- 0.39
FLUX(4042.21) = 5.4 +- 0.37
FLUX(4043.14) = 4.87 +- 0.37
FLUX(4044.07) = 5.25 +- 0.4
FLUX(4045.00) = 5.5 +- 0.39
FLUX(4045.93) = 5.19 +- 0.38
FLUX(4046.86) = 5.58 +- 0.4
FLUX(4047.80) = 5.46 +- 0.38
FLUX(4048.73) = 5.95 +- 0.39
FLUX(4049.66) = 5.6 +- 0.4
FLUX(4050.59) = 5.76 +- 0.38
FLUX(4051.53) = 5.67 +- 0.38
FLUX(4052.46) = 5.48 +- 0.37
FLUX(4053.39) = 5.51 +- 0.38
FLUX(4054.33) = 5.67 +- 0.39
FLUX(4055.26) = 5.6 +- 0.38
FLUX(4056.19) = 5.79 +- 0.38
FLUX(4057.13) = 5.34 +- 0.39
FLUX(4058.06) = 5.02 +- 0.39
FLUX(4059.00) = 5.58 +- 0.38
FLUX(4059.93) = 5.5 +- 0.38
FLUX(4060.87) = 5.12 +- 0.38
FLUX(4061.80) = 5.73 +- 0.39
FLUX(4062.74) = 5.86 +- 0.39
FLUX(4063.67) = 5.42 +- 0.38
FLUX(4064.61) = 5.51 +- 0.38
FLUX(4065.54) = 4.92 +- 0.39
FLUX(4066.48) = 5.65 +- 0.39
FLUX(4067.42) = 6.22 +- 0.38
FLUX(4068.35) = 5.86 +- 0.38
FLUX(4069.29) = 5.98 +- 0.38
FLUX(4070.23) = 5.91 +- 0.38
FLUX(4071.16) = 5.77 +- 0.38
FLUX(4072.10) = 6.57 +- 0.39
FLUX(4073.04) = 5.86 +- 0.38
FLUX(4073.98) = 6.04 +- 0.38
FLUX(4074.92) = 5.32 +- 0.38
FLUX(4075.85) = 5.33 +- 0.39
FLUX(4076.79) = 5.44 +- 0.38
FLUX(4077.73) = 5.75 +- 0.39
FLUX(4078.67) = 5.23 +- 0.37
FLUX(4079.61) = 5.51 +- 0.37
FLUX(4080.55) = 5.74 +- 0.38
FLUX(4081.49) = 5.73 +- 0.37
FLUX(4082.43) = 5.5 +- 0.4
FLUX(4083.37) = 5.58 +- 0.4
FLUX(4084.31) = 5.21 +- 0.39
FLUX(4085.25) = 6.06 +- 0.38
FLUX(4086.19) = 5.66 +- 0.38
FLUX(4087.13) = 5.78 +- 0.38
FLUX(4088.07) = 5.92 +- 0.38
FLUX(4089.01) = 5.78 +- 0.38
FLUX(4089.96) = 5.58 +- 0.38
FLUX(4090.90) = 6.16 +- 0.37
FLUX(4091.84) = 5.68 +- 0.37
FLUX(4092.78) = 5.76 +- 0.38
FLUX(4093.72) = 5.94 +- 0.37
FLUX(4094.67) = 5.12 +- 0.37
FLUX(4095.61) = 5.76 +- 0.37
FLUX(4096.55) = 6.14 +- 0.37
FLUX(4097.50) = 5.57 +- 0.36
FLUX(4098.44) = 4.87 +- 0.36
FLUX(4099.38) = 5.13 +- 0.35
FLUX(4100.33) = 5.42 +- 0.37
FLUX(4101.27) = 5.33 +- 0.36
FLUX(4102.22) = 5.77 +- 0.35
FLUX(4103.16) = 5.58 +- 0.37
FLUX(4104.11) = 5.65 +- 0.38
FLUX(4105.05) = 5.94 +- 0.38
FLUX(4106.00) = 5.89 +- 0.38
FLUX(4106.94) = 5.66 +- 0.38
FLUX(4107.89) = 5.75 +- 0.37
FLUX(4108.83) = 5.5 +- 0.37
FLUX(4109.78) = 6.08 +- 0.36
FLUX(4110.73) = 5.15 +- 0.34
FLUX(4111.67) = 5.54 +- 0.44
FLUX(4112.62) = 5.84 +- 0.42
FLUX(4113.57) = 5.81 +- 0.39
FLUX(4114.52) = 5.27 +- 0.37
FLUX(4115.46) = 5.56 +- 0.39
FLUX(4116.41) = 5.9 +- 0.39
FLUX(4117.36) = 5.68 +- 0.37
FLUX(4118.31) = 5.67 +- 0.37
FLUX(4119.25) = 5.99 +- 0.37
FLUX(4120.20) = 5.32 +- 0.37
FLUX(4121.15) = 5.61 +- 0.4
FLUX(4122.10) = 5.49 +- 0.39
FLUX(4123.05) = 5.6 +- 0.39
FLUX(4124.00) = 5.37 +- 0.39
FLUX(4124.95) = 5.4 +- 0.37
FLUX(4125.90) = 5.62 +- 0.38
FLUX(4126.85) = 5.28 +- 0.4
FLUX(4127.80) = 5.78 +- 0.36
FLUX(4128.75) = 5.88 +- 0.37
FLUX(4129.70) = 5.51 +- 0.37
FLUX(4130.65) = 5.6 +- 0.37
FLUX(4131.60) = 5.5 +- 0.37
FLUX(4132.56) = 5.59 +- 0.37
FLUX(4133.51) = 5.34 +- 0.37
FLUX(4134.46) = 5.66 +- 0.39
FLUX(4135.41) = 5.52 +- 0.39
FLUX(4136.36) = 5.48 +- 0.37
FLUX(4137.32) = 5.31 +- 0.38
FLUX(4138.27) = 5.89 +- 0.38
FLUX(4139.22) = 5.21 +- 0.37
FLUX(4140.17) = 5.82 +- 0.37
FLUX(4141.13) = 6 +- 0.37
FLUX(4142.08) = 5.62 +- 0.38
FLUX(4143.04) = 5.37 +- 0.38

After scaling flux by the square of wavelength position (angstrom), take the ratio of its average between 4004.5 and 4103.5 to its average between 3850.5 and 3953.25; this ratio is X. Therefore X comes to 1.16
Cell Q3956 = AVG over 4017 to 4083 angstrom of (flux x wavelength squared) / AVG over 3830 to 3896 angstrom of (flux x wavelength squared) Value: 1.2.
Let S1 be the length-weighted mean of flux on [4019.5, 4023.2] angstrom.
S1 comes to 5.68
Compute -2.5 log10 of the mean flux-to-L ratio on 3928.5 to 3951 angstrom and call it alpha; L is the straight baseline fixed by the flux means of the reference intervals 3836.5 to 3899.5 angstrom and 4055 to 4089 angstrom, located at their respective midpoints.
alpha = 0.16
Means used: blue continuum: 5.4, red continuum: 5.64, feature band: 4.72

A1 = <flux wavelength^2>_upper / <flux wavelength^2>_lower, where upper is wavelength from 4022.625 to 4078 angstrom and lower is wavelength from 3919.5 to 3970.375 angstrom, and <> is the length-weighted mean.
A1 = 1.23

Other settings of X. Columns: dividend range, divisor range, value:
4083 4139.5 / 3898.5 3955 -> 1.24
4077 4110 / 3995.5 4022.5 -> 1.04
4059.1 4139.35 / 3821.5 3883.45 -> 1.22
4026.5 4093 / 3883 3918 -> 1.15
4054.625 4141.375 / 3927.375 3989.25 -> 1.22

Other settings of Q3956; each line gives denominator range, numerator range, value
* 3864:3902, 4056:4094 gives 1.10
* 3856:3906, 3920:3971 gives 0.90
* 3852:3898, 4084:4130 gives 1.14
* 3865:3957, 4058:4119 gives 1.18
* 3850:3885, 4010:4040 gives 1.08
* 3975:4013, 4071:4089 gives 1.07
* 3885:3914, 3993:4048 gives 1.13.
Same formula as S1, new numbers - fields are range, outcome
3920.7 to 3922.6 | 5.18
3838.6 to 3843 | 5.06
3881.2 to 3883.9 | 5.11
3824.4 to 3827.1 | 4.46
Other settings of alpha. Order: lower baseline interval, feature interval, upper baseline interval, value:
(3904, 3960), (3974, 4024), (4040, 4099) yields -0.06 mag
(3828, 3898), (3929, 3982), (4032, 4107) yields 0.12 mag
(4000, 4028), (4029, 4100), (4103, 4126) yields 0.01 mag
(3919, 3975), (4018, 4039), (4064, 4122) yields -0.06 mag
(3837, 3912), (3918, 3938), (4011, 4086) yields 0.19 mag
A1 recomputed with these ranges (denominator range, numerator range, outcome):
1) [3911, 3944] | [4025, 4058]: 1.22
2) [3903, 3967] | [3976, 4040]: 1.18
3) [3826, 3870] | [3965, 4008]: 1.13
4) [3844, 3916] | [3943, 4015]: 1.03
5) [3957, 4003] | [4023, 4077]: 1.10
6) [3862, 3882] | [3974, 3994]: 0.95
